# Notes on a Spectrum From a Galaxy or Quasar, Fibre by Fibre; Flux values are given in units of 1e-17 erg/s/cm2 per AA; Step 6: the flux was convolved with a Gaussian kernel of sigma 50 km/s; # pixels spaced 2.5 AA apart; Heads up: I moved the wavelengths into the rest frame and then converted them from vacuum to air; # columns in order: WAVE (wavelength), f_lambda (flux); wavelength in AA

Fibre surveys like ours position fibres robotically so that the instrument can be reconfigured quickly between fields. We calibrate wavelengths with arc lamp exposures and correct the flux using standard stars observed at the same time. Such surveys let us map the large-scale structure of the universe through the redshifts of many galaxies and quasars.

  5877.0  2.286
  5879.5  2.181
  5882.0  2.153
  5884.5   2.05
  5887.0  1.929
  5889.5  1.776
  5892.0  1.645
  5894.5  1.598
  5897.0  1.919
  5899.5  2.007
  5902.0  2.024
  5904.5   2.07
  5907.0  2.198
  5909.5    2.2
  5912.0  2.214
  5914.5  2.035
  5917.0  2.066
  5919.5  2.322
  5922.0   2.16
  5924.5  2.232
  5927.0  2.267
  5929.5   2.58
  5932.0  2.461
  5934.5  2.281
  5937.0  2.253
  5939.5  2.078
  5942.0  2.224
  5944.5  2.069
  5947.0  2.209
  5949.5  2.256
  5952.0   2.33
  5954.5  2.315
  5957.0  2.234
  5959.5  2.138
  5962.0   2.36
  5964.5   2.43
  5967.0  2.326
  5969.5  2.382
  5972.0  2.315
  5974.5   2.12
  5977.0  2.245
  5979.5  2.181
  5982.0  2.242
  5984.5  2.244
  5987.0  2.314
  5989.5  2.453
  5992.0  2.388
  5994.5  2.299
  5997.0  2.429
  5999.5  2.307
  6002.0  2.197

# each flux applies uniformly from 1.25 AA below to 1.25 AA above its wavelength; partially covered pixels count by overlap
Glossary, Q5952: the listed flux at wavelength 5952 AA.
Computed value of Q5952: 2.33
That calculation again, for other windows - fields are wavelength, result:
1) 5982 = 2.242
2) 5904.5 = 2.07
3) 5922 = 2.16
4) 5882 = 2.153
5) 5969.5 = 2.382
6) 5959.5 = 2.138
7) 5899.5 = 2.007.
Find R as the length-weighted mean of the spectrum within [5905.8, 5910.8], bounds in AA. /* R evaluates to 2.2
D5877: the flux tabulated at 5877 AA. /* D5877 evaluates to 2.286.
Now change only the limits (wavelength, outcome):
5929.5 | 2.58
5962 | 2.36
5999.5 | 2.307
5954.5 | 2.315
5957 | 2.234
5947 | 2.209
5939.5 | 2.078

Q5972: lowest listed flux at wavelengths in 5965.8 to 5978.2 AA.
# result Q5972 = 2.12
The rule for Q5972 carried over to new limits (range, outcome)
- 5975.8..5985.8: 2.181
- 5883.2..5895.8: 1.598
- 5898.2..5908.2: 2.007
